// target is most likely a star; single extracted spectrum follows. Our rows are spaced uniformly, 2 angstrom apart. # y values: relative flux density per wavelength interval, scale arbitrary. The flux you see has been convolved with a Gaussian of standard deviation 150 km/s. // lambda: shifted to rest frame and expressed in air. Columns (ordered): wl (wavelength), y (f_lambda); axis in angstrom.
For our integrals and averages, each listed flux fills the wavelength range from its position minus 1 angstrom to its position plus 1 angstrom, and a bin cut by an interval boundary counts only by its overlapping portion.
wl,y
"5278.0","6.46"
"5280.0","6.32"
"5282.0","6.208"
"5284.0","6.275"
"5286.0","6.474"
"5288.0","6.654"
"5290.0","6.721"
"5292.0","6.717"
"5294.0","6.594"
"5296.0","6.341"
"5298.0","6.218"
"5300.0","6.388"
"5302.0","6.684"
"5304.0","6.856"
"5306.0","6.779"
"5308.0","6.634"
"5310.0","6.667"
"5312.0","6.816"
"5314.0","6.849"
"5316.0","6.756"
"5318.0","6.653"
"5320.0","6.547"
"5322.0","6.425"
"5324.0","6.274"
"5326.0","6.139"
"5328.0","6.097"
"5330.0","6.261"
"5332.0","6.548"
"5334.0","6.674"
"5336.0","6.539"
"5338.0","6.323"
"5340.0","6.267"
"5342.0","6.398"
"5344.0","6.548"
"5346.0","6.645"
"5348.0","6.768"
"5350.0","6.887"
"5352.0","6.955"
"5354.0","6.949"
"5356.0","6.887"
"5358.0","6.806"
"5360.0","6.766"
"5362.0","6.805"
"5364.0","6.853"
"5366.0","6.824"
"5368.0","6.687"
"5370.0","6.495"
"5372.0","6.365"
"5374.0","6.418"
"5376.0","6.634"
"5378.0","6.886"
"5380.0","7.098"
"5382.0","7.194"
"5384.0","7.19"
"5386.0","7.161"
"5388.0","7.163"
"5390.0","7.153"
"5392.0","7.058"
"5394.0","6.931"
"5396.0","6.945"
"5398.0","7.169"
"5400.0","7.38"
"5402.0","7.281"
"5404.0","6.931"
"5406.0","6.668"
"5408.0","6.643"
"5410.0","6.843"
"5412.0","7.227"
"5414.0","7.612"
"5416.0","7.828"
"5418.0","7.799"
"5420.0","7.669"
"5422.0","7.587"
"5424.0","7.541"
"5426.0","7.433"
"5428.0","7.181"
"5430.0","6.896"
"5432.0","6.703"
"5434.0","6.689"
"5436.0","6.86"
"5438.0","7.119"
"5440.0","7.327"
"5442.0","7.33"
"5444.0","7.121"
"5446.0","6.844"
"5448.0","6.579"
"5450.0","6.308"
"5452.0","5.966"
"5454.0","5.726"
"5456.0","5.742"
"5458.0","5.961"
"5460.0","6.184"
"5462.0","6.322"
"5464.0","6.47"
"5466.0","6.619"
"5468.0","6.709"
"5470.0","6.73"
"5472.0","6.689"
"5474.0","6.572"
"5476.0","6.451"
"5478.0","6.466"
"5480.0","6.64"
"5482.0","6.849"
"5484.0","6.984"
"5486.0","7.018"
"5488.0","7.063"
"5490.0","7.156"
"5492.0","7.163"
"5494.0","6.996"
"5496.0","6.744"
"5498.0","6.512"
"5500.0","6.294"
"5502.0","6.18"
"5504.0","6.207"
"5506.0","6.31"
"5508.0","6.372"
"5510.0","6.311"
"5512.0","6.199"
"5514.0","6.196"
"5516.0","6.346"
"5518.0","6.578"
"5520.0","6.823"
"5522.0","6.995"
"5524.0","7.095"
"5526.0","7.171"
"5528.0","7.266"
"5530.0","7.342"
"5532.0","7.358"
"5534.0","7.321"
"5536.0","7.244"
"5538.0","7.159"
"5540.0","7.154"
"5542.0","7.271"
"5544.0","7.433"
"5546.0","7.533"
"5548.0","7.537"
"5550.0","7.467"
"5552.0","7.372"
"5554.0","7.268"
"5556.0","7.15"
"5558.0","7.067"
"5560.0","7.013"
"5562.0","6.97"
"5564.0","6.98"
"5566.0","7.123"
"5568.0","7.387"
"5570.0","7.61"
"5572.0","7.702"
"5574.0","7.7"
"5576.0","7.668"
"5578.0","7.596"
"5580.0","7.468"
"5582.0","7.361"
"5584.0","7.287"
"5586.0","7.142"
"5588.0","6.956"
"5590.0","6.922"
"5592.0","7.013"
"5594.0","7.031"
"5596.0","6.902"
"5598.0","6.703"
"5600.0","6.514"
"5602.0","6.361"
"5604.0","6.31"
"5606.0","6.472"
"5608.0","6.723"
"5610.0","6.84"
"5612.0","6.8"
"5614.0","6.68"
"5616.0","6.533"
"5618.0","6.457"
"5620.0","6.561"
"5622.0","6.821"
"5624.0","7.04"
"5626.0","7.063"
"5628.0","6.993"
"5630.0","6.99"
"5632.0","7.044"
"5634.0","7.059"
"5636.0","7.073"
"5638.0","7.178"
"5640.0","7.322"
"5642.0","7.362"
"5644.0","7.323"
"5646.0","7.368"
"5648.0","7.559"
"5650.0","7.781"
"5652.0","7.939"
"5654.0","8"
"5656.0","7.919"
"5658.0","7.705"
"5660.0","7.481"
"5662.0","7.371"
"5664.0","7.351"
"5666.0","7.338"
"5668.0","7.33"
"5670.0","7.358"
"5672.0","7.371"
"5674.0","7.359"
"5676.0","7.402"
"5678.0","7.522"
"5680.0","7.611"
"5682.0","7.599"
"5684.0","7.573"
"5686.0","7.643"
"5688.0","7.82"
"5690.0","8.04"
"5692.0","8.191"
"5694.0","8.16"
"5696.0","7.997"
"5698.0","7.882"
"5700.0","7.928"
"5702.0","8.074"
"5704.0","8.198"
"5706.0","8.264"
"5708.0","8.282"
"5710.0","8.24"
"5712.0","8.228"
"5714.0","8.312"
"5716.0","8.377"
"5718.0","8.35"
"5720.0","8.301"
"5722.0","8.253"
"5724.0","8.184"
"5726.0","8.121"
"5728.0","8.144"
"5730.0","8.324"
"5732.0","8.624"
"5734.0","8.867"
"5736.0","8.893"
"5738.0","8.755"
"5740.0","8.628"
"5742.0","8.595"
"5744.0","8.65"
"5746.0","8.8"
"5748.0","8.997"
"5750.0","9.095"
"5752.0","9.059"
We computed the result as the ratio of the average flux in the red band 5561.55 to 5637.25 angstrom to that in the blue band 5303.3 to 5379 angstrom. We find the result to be 1.06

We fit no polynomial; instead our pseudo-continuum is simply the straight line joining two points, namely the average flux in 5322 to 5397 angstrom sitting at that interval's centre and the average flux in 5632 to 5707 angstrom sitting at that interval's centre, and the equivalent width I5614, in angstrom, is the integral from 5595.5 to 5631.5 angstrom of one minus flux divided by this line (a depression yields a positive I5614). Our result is 3.6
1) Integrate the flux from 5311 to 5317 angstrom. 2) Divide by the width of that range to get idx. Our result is 6.81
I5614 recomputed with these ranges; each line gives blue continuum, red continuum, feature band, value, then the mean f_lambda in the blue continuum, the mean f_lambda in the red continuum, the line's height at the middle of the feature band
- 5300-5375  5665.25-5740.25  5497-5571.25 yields 4.2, 6.61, 8.04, 7.38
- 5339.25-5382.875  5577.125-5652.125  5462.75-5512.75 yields 1.7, 6.73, 7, 6.87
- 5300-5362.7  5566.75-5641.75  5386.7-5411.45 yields -1.1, 6.61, 7.01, 6.71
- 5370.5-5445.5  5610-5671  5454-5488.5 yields 2.9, 7.1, 7.22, 7.14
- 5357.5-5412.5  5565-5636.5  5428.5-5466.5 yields 2.0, 6.91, 7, 6.94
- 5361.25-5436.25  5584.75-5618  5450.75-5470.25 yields 2.0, 7.05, 6.74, 6.96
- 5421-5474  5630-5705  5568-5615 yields 1.6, 6.71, 7.59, 7.29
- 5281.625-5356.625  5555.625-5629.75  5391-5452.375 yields -3.3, 6.56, 7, 6.73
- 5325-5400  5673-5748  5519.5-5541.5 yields 0.8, 6.75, 8.18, 7.44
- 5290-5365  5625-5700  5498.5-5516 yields 2.0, 6.6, 7.52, 7.1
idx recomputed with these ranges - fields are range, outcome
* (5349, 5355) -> 6.93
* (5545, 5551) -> 7.51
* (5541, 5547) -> 7.41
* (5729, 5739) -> 8.69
